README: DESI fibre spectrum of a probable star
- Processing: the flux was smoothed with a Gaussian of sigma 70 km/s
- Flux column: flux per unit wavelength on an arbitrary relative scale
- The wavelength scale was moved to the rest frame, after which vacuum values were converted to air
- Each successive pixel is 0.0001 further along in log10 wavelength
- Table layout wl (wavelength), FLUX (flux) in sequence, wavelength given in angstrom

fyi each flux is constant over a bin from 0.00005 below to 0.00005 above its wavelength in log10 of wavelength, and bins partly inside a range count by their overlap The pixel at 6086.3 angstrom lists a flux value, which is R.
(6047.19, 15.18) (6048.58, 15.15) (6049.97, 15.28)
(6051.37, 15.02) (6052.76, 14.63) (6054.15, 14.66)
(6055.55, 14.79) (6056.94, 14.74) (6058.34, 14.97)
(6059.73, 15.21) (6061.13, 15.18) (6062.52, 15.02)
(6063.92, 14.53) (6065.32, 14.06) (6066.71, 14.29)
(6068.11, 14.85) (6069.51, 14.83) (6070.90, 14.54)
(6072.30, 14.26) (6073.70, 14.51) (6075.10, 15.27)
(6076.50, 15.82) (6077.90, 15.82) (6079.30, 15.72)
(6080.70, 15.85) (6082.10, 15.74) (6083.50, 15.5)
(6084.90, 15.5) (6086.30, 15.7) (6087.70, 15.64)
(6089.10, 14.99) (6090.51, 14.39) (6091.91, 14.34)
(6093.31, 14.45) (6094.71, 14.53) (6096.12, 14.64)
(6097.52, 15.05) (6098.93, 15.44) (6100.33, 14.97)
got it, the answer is 15.7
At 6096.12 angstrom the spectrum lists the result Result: 14.64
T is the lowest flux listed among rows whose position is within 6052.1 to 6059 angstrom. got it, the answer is 14.63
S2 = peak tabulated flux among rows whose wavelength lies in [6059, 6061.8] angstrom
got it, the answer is 15.21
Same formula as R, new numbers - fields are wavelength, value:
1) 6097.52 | 15.05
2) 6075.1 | 15.27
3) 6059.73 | 15.21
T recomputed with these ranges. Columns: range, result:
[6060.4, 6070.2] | 14.06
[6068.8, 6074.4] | 14.26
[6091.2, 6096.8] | 14.34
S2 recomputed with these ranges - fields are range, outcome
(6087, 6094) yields 15.64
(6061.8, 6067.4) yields 15.02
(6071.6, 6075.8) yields 15.27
